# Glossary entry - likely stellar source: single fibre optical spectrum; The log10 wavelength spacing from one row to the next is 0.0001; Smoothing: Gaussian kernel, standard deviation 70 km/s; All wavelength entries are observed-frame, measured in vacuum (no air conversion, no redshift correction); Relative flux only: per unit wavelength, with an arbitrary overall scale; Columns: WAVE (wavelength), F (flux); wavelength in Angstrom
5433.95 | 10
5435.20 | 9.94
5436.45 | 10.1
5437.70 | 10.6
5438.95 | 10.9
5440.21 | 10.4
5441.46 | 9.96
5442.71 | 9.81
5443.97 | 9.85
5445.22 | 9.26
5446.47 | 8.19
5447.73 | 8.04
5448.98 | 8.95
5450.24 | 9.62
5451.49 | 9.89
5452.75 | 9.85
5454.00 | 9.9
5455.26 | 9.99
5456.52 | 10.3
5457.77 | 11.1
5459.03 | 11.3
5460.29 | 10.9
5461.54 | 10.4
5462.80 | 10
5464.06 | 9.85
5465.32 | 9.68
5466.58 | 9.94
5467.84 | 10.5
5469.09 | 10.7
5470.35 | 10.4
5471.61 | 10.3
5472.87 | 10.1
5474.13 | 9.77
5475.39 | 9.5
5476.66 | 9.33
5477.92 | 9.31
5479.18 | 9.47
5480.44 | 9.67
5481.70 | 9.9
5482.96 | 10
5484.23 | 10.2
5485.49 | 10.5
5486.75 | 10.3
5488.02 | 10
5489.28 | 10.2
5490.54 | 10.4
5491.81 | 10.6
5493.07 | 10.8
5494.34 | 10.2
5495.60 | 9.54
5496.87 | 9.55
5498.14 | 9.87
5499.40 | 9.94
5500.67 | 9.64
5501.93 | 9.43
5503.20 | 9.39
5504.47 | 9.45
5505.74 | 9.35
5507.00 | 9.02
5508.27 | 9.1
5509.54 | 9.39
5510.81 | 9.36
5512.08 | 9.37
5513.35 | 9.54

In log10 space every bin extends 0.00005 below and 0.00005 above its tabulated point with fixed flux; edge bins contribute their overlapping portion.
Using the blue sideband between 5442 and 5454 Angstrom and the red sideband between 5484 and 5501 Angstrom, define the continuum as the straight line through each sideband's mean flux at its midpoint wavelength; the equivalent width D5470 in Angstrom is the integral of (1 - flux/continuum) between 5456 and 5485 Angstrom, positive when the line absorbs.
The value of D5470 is -1.2 Angstrom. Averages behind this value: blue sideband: 9.31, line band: 10.1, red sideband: 10.1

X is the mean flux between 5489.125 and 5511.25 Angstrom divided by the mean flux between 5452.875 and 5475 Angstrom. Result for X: 0.95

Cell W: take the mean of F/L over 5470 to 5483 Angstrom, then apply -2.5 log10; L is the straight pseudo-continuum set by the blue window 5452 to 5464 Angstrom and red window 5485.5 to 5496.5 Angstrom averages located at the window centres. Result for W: 0.06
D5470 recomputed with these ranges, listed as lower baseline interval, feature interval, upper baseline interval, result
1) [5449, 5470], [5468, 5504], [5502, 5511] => -1.03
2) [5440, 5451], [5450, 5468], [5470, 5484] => -1.33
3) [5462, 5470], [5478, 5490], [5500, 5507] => -0.26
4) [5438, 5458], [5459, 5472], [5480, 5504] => -0.63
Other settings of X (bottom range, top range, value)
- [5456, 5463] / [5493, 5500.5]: 0.92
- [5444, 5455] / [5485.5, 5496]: 1.11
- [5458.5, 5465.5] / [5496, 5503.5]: 0.93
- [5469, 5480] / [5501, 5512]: 0.95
